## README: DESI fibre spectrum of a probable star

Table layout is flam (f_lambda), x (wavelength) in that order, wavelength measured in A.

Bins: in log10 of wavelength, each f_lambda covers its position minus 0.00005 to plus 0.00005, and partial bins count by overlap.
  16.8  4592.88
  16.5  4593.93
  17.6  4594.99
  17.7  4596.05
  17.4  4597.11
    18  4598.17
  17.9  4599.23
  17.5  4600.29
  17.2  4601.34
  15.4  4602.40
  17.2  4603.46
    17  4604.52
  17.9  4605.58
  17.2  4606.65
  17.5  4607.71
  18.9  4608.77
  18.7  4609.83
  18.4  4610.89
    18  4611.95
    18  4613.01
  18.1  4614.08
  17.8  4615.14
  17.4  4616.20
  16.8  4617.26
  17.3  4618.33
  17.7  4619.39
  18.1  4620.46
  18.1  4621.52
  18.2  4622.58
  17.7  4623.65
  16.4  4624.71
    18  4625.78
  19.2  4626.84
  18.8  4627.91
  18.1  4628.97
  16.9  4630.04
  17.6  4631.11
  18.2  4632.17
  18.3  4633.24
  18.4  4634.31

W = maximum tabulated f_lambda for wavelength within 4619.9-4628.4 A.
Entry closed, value 19.2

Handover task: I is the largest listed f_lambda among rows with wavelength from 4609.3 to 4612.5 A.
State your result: 18.7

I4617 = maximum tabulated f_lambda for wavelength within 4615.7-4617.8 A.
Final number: 17.4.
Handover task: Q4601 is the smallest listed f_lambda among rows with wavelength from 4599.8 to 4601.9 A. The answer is 17.2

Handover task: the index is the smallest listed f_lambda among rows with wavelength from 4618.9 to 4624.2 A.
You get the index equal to 17.7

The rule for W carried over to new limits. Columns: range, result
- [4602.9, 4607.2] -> 17.9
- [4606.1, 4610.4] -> 18.9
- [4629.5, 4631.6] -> 17.6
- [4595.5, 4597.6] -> 17.7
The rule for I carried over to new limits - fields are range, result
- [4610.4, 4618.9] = 18.4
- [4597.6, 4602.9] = 18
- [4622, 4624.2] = 18.2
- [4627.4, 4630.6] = 18.8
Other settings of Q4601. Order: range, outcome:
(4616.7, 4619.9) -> 16.8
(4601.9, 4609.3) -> 15.4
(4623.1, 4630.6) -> 16.4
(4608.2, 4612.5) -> 18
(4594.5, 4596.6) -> 17.6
